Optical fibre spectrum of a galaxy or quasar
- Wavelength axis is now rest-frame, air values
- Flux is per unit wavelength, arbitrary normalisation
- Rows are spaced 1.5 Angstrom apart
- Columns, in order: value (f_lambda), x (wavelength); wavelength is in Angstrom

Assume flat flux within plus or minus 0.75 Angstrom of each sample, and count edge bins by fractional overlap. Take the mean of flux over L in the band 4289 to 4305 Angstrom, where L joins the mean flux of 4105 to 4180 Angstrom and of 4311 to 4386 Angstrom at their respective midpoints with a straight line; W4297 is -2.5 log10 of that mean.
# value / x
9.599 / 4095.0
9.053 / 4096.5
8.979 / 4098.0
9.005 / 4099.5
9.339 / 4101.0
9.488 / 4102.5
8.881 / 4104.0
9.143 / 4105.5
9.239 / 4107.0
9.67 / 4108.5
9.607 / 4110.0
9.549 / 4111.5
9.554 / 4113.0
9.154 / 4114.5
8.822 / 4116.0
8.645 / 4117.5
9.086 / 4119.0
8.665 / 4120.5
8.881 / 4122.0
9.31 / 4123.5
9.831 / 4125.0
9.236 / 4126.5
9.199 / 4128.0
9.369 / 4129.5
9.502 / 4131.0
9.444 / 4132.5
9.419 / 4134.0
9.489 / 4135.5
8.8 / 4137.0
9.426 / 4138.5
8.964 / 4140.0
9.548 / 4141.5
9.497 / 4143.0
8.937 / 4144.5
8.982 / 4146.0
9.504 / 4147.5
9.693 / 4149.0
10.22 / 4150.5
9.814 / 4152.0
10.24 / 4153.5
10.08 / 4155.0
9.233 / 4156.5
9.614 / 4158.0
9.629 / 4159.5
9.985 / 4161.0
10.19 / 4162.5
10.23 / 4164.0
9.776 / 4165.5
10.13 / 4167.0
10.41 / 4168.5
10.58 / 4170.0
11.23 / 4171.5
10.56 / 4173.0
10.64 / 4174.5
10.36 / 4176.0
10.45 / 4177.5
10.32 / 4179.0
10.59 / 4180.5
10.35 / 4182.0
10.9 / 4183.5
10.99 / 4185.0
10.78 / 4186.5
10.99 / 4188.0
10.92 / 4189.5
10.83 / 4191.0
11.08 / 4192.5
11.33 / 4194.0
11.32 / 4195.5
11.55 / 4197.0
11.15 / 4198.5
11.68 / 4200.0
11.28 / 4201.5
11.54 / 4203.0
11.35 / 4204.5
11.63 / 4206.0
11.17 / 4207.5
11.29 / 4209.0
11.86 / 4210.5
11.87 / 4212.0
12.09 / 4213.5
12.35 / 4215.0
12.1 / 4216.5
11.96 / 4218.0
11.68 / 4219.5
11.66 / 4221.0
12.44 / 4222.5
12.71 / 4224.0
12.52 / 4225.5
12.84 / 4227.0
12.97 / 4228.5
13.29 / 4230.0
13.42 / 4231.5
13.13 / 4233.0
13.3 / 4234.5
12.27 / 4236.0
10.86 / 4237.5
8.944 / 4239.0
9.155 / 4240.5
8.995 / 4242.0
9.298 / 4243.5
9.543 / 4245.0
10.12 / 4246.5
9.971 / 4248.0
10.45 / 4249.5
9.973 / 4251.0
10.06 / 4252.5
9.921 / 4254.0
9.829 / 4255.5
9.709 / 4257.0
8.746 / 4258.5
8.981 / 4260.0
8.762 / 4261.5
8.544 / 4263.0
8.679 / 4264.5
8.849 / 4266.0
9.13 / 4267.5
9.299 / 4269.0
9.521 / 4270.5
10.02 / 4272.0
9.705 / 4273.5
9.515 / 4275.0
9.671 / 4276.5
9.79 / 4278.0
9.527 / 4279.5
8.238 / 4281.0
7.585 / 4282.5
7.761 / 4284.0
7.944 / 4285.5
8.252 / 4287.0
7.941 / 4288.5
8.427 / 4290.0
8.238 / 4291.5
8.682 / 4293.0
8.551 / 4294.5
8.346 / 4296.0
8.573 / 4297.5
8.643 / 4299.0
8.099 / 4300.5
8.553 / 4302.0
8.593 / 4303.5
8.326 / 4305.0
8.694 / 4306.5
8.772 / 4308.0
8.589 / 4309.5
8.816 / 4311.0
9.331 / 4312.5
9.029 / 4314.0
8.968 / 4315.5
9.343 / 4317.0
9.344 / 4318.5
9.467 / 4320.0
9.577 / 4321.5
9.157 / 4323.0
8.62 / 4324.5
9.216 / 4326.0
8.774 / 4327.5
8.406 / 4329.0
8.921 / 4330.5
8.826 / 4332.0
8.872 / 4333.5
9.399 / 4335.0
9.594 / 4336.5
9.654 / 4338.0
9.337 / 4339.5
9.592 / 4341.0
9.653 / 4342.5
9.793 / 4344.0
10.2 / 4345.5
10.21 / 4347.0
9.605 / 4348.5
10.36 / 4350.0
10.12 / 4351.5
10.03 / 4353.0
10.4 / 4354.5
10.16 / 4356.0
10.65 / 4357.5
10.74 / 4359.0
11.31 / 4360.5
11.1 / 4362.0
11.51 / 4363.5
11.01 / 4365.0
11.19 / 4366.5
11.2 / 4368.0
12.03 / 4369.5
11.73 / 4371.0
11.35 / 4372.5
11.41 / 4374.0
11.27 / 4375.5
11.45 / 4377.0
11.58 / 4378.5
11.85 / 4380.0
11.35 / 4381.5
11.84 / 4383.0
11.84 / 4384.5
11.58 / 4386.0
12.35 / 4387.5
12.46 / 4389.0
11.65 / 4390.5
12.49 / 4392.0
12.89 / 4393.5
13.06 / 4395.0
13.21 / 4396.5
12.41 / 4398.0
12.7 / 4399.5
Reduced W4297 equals 0.19 mag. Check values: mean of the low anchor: 9.64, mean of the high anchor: 10.2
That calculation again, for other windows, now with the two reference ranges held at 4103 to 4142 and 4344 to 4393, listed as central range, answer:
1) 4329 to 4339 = 0.19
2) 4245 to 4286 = 0.12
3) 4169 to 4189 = -0.10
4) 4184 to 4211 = -0.15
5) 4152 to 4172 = -0.06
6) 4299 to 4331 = 0.21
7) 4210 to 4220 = -0.20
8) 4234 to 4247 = -0.01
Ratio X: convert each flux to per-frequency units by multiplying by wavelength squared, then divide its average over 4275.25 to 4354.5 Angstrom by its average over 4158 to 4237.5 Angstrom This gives 0.84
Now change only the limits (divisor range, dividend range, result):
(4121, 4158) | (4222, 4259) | 1.22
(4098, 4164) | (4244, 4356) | 1.06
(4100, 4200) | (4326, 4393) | 1.19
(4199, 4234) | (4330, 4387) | 0.94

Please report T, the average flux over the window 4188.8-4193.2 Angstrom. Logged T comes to 10.9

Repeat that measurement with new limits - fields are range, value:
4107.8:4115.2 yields 9.51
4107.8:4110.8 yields 9.64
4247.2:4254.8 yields 10.1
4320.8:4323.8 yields 9.35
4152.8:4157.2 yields 9.85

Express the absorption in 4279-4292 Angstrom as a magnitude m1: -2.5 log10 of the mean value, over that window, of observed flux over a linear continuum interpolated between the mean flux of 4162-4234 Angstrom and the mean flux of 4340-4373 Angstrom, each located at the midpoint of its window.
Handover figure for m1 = 0.32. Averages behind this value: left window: 11.4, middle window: 8.19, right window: 10.6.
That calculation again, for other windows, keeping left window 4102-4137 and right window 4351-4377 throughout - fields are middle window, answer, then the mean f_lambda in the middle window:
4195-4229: -0.19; 11.9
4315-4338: 0.18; 9.12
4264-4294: 0.18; 8.84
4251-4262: 0.08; 9.48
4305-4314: 0.20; 8.81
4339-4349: 0.12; 9.78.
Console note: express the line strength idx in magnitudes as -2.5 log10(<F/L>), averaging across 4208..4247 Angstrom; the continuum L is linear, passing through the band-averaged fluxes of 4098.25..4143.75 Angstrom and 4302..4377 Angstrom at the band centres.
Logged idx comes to -0.22 mag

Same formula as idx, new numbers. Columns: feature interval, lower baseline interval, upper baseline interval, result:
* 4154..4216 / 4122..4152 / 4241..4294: -0.17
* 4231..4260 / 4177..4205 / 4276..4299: -0.08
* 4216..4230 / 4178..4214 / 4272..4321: -0.18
